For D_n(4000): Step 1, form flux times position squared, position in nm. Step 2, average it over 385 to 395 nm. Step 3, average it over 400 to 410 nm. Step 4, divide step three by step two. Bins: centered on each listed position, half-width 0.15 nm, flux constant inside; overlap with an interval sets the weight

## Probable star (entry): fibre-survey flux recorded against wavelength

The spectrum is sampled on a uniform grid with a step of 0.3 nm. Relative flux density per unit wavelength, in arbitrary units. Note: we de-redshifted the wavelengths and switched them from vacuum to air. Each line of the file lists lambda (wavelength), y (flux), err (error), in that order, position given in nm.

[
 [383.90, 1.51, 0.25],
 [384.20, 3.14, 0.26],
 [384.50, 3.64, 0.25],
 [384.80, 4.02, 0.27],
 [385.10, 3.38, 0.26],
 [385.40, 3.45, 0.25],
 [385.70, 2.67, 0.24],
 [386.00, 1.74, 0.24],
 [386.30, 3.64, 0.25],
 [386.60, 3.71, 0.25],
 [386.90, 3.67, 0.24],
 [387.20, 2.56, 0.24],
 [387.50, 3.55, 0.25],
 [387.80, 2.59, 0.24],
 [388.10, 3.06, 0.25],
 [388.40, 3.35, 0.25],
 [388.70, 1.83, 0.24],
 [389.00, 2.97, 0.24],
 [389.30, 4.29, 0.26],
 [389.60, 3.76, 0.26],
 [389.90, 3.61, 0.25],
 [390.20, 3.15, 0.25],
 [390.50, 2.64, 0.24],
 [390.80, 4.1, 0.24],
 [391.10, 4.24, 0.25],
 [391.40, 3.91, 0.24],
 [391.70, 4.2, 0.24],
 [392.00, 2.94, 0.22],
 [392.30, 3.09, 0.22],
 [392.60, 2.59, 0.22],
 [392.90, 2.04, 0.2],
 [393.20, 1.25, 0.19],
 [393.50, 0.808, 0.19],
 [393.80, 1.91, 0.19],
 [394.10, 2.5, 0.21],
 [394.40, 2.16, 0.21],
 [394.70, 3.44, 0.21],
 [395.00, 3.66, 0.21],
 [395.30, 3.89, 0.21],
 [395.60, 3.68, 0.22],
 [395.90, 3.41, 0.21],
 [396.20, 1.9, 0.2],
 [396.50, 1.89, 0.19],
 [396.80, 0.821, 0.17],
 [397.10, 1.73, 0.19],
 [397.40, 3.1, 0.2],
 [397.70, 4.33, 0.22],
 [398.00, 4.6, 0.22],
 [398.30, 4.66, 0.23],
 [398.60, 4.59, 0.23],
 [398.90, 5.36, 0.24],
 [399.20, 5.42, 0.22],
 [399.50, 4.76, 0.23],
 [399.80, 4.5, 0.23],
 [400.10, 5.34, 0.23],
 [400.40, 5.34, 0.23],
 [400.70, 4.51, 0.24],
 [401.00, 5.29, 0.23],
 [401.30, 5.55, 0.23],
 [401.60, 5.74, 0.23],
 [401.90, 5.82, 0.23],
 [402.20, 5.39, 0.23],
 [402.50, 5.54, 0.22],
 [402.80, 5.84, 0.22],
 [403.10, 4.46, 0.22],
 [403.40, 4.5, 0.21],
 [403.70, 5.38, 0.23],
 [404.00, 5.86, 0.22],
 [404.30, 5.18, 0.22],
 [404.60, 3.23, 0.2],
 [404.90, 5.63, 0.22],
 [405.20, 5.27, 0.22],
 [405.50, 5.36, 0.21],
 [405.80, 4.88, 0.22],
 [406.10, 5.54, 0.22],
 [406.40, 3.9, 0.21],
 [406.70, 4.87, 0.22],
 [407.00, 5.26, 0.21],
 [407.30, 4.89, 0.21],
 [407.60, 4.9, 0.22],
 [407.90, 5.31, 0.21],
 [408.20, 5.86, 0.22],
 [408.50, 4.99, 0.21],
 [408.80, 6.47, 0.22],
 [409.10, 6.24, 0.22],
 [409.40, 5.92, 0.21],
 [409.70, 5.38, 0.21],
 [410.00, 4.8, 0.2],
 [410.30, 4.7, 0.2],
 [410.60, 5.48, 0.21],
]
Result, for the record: 1.89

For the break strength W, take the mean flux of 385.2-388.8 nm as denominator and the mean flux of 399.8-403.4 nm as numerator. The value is 1.8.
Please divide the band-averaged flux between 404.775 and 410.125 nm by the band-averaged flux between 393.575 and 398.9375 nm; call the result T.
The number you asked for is 1.70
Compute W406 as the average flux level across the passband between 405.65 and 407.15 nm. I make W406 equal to 4.89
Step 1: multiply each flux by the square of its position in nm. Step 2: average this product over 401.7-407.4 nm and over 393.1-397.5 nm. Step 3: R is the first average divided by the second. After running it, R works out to 2.21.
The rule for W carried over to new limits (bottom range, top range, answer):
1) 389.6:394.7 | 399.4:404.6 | 1.81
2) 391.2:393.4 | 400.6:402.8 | 1.92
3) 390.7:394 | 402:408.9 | 1.84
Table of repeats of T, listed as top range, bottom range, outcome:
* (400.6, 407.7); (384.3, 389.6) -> 1.60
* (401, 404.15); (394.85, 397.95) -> 1.86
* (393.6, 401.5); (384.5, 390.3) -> 1.17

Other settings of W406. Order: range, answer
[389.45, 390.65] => 3.29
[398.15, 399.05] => 4.87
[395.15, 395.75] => 3.79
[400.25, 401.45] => 5.17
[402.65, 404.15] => 5.21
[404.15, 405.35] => 4.83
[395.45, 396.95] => 2.34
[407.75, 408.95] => 5.66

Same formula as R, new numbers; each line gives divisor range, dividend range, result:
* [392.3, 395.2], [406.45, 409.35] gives 2.48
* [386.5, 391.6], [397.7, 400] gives 1.51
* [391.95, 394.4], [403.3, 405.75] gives 2.54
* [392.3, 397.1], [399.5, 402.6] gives 2.27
